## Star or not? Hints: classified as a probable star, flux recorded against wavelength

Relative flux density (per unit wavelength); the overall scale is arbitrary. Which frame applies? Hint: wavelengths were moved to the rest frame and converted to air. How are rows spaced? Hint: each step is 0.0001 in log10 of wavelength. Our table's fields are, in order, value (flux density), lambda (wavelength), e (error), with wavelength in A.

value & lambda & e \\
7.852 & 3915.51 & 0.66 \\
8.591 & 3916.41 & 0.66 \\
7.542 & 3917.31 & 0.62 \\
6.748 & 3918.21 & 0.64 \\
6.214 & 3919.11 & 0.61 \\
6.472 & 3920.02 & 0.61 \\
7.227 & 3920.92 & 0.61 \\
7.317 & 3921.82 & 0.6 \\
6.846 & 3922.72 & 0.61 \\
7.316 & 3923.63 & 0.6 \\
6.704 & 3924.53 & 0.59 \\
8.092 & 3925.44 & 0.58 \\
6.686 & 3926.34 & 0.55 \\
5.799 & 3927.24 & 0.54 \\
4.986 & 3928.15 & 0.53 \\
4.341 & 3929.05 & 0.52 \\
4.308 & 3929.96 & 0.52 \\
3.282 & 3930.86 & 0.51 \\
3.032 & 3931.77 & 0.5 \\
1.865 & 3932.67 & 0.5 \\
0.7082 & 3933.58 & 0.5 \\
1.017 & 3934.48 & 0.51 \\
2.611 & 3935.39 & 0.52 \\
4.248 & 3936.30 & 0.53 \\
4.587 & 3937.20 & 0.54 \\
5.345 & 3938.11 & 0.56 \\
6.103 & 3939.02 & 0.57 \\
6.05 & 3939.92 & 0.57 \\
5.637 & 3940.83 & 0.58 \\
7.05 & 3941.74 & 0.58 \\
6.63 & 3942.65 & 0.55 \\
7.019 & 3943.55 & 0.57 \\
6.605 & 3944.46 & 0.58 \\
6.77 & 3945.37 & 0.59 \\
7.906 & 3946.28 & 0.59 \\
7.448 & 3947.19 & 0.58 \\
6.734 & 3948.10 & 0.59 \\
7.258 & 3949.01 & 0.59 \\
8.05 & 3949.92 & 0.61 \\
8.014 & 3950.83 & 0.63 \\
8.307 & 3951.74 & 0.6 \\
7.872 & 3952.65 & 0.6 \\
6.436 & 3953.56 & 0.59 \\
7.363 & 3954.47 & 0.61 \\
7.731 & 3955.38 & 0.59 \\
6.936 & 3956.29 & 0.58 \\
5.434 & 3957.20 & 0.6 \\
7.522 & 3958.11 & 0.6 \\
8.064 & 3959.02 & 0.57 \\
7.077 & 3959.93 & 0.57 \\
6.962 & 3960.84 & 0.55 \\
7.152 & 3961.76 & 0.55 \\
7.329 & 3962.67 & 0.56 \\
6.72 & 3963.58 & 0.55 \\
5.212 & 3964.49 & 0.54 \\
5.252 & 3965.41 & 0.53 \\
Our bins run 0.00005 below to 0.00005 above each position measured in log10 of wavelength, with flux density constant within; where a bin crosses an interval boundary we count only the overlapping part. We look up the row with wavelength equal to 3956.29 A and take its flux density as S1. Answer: 6.936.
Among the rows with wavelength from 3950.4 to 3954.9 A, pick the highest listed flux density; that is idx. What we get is 8.307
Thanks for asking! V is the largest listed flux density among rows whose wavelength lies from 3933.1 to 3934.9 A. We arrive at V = 1.017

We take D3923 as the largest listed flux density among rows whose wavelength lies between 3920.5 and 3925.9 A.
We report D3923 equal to 8.092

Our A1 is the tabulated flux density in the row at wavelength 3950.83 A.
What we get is 8.014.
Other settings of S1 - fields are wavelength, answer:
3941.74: 7.05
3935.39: 2.611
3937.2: 4.587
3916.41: 8.591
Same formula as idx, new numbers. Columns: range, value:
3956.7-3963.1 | 8.064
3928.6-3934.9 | 4.341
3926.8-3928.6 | 5.799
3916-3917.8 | 8.591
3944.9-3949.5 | 7.906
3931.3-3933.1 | 3.032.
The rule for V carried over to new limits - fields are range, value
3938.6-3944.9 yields 7.05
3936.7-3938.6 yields 5.345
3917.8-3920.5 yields 6.748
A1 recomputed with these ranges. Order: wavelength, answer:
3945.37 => 6.77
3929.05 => 4.341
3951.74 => 8.307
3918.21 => 6.748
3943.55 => 7.019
